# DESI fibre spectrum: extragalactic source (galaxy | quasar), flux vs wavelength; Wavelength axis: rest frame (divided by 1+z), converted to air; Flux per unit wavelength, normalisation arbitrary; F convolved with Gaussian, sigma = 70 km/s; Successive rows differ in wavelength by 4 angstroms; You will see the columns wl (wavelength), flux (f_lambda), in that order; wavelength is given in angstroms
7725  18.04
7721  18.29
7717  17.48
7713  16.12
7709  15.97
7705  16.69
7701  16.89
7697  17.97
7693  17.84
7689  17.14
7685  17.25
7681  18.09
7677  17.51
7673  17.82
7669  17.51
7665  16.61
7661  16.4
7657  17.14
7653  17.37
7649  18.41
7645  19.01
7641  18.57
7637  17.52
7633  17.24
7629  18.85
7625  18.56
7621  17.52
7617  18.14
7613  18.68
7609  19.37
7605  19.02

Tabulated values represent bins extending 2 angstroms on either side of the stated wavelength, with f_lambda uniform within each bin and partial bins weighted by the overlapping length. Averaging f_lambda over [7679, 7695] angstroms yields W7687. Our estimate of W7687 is 17.6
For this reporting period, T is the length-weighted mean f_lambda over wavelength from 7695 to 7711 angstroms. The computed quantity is 16.9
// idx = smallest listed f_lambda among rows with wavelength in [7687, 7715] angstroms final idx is 15.97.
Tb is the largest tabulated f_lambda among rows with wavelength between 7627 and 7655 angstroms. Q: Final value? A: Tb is 19.01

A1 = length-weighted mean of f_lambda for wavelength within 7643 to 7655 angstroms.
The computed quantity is 18.3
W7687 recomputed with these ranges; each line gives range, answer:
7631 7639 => 17.4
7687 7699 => 17.7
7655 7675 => 17.1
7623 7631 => 18.7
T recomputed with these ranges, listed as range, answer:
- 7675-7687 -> 17.6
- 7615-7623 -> 17.8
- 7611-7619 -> 18.4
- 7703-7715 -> 16.3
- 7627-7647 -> 18.2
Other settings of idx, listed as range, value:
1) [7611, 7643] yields 17.24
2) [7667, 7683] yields 17.51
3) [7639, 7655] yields 17.37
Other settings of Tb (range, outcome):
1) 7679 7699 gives 18.09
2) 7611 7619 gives 18.68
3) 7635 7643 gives 18.57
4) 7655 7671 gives 17.51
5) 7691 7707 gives 17.97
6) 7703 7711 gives 16.69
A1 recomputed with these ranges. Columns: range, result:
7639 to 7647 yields 18.8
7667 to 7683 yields 17.7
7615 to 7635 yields 18.1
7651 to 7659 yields 17.3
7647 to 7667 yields 17.2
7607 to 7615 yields 19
